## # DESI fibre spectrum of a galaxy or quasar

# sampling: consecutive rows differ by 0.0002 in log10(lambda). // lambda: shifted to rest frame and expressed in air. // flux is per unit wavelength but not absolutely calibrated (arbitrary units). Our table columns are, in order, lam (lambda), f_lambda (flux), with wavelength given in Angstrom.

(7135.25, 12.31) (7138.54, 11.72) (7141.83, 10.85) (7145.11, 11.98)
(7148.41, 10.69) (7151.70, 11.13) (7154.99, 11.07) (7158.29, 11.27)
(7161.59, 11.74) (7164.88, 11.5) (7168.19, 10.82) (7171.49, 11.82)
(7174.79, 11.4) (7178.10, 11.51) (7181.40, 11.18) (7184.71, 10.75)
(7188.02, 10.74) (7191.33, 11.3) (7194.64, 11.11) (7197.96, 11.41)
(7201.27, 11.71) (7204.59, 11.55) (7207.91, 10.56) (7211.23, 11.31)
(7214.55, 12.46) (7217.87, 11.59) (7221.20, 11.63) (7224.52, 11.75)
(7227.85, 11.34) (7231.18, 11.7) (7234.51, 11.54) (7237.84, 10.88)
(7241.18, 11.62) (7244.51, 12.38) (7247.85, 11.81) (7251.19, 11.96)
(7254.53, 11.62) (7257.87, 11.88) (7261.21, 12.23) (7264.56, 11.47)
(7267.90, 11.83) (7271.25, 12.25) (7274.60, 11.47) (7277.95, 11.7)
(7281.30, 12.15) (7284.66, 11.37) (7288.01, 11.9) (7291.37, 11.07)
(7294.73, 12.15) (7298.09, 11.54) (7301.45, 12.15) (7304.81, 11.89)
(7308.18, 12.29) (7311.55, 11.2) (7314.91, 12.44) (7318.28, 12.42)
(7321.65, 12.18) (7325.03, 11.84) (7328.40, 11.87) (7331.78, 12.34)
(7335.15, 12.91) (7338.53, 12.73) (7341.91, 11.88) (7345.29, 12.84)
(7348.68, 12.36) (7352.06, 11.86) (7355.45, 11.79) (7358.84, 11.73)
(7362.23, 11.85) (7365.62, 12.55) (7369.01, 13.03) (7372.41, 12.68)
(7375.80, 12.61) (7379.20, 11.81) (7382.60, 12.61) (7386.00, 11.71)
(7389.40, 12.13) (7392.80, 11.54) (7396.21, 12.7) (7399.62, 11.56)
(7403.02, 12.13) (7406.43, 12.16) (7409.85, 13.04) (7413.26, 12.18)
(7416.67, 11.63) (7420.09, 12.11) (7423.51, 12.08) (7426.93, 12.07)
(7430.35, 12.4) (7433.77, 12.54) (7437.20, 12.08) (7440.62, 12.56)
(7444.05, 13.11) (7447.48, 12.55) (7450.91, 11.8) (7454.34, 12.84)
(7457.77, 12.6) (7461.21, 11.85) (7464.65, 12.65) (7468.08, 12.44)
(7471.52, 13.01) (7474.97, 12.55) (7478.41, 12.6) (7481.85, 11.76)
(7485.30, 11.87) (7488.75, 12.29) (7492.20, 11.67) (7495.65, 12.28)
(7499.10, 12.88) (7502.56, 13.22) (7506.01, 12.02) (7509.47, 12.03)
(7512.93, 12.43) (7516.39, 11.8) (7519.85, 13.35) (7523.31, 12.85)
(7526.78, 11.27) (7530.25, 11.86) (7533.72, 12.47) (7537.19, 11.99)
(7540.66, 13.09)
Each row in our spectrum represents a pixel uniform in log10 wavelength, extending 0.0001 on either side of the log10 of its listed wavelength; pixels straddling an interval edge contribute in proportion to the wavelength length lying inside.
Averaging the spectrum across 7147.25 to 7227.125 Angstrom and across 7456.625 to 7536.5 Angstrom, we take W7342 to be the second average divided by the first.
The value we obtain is 1.1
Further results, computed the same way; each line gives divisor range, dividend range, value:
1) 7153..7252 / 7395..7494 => 1.08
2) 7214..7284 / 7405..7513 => 1.05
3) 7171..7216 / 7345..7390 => 1.08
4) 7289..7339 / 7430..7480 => 1.04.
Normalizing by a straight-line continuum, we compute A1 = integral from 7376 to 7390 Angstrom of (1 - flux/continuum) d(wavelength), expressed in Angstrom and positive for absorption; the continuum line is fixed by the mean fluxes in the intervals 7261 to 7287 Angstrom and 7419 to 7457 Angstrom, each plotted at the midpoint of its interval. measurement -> 0.1 Angstrom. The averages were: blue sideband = 11.8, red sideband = 12.4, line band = 12.1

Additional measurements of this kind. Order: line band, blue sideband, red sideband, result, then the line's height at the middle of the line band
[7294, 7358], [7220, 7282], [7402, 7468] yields -0.79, 12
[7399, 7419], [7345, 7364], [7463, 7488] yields 0.07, 12.2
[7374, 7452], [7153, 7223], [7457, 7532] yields -1.03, 12.1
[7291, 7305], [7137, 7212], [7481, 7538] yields -0.22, 11.6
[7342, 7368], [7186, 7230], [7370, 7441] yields -0.31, 12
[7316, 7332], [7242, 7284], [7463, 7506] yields -0.13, 12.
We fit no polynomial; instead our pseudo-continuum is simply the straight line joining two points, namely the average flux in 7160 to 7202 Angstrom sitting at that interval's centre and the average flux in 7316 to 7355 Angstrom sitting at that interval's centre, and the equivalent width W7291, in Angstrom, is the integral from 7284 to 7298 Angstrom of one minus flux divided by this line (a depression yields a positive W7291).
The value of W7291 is 0.4 Angstrom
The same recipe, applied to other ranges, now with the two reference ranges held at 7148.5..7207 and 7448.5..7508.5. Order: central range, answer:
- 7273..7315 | -0.3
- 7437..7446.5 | -0.3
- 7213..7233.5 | -0.5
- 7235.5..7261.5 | -0.5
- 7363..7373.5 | -0.6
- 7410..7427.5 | 0.1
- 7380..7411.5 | -0.3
